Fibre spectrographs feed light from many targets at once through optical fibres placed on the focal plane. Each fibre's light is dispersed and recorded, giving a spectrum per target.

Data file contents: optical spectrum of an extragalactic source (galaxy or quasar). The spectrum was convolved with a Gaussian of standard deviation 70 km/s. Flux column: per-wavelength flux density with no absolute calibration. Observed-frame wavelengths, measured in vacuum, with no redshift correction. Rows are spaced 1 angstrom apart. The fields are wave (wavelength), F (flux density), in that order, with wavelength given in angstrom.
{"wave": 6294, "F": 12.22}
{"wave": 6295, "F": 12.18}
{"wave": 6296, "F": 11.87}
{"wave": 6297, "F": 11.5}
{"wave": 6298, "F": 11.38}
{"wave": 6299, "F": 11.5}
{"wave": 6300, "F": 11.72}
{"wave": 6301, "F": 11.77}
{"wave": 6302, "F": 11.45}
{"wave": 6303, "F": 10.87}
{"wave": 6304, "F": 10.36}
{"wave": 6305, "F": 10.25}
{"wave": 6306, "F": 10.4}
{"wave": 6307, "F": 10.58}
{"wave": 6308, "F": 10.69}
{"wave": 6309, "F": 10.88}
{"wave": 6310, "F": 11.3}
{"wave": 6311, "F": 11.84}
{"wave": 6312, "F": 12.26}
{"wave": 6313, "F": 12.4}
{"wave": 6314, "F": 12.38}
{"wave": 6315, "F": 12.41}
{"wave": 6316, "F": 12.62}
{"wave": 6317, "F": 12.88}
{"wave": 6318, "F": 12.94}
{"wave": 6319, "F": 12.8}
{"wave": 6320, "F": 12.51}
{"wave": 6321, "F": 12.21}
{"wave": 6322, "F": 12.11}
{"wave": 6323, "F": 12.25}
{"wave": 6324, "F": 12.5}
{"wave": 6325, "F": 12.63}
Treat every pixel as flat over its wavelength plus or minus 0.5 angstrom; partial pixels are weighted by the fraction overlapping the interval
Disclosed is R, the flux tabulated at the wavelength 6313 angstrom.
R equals 12.4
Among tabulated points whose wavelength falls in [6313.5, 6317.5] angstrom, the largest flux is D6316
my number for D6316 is 12.88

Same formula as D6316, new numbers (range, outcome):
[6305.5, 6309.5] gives 10.88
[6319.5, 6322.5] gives 12.51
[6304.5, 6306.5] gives 10.4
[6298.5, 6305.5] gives 11.77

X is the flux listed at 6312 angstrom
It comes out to 12.26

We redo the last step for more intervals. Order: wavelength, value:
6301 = 11.77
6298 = 11.38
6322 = 12.11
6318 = 12.94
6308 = 10.69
